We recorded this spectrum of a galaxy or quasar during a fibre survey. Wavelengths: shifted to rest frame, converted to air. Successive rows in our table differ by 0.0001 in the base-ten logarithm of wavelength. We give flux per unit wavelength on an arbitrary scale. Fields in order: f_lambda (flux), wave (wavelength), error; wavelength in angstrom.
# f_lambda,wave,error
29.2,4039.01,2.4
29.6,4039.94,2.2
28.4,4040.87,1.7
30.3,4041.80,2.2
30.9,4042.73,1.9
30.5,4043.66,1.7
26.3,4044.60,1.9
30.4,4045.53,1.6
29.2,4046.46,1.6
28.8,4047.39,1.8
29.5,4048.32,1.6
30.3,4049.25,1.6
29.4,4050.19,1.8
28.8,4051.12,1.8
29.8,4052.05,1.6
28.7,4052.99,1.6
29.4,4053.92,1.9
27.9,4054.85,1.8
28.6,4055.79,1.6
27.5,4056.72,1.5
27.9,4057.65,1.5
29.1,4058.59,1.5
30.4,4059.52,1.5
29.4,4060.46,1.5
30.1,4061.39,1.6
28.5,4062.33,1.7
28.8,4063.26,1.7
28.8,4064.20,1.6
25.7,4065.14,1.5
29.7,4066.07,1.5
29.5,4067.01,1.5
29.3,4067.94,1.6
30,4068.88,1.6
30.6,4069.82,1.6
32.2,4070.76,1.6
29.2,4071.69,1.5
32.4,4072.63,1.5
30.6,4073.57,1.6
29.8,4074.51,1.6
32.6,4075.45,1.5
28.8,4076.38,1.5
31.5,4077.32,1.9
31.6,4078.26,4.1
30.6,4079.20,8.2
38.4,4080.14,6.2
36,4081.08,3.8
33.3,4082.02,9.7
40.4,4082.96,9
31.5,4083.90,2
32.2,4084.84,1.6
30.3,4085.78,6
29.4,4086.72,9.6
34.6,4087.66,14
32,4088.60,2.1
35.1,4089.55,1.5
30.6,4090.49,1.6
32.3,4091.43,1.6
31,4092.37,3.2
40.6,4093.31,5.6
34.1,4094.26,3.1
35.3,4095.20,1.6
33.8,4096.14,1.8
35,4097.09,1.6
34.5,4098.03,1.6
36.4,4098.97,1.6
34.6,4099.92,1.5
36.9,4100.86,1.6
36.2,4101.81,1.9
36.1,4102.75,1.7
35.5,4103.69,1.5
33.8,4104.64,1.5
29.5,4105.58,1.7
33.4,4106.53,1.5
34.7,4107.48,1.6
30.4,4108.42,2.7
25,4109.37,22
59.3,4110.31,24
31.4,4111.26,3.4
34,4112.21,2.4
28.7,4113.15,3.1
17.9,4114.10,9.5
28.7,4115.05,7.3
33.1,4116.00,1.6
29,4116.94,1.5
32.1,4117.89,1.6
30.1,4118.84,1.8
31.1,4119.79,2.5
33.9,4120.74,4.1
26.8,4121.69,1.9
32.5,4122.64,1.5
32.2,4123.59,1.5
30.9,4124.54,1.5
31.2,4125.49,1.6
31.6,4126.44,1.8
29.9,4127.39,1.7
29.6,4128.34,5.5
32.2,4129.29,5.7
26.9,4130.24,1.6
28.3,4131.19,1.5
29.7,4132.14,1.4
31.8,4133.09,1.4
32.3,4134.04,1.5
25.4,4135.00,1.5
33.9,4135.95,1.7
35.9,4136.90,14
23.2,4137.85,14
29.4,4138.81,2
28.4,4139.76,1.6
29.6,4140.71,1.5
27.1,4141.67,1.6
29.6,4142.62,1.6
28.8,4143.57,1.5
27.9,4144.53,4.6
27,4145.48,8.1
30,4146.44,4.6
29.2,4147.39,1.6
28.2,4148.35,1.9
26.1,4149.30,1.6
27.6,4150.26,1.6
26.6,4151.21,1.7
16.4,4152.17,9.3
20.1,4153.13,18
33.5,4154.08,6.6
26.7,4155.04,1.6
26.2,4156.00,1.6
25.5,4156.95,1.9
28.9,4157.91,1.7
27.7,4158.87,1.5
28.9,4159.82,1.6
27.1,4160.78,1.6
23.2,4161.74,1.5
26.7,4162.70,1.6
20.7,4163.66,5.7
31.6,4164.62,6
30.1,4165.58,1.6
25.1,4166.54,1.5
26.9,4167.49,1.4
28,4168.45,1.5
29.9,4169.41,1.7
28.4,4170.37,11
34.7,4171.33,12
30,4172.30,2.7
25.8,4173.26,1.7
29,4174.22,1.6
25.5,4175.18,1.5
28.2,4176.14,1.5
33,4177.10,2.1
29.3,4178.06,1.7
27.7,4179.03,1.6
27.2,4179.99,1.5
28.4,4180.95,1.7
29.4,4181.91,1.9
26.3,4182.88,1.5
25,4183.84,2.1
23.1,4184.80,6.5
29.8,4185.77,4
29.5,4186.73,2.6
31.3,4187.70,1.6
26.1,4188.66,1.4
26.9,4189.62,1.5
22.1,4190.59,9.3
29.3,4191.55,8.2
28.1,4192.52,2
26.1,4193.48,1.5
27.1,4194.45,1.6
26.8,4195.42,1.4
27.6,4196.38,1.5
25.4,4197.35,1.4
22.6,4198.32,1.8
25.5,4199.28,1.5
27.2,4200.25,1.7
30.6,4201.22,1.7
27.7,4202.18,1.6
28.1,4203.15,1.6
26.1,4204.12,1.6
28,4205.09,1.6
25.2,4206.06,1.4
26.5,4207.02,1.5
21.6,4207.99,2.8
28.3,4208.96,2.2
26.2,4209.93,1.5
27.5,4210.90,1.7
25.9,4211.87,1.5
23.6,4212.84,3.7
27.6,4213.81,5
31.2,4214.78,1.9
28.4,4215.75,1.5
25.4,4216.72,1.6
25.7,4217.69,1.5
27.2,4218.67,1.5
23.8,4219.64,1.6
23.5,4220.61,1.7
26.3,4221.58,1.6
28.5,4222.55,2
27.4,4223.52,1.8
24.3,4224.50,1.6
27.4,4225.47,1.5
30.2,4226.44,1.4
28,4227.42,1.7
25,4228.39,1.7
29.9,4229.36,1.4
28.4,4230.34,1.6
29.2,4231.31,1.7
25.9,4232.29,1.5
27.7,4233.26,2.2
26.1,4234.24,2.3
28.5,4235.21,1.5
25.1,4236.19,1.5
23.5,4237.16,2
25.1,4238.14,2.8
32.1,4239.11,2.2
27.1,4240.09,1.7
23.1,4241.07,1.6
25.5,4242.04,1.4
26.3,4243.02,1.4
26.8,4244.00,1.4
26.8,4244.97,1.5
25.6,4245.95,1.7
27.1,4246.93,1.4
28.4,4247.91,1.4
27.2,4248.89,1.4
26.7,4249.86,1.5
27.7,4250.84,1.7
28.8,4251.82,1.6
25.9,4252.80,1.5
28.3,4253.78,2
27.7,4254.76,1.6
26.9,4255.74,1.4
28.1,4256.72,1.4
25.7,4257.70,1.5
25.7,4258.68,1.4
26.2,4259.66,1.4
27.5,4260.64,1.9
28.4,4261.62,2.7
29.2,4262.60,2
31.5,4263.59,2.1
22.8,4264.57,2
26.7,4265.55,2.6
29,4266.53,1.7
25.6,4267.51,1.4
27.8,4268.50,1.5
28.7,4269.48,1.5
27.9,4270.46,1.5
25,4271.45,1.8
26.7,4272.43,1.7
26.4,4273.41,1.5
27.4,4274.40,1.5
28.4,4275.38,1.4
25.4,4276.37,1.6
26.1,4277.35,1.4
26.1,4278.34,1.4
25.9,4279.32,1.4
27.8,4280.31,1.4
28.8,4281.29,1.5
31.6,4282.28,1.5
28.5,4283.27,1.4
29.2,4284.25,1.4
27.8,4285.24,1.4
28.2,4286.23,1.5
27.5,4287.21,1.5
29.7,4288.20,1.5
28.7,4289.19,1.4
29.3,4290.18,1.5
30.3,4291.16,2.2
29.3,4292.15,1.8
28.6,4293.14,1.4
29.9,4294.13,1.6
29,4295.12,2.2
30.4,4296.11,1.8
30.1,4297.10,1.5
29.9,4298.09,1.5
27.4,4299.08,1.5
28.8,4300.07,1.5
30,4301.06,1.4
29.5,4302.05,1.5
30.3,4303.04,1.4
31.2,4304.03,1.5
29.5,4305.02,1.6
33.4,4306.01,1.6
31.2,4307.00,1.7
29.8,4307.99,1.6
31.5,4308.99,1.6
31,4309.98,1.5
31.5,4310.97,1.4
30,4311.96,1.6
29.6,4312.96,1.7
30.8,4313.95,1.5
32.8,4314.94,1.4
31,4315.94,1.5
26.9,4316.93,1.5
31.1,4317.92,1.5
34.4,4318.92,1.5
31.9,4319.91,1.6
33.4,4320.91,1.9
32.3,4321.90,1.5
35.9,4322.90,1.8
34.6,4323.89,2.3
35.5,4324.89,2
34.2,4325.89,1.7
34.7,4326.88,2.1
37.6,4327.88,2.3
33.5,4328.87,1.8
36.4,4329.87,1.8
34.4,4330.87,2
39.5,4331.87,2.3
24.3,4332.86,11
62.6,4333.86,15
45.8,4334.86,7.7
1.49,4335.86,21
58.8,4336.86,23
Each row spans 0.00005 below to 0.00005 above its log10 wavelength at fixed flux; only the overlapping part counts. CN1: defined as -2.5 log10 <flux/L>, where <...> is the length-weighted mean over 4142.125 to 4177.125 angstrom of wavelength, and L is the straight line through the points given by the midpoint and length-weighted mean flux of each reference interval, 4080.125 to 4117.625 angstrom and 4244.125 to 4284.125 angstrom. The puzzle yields 0.14 mag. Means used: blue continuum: 33.6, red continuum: 27.3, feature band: 27.5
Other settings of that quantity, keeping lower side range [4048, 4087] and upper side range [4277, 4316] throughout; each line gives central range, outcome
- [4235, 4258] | 0.112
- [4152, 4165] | 0.154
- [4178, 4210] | 0.116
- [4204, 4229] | 0.129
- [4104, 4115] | -0.074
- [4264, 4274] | 0.113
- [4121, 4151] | 0.026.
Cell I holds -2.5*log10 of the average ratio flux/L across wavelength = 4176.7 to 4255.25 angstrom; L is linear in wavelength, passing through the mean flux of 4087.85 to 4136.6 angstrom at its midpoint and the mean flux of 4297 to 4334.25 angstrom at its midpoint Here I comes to 0.20 mag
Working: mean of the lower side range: 32.4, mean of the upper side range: 32.7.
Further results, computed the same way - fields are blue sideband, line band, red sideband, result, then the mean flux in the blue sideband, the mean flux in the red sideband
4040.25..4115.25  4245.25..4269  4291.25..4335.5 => 0.18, 31.6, 32.5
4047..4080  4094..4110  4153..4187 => -0.18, 29.7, 27.8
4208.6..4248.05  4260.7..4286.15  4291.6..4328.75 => 0.07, 26.8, 31.4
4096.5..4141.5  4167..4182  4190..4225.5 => -0.02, 31.7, 26.5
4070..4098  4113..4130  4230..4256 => 0.05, 32.9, 26.9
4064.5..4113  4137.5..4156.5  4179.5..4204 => 0.10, 33.1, 27.1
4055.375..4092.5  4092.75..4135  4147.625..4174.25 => -0.11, 31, 27.1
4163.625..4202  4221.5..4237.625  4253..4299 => 0.03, 27.7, 27.9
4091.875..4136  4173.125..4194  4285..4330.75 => 0.16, 32.3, 31.1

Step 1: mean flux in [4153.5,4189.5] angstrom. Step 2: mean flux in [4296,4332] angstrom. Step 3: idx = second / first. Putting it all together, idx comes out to 1.15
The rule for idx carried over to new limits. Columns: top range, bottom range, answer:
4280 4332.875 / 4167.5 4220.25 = 1.14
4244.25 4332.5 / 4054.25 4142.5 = 0.94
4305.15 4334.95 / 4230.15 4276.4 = 1.25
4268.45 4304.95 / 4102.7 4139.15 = 0.91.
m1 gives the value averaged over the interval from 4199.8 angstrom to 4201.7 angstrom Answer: 28.9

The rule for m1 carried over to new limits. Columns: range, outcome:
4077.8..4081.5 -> 34.1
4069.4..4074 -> 31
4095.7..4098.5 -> 34.4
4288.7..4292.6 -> 29.4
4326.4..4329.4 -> 35.3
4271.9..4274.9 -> 26.9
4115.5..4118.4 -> 31.4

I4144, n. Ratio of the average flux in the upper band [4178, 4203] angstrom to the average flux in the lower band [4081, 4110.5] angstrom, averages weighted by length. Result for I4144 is 0.79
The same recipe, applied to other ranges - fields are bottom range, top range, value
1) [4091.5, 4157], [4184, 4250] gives 0.87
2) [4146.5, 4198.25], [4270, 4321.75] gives 1.08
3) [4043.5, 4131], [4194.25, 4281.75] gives 0.85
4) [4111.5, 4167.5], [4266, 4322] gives 1.03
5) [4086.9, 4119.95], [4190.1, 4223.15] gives 0.80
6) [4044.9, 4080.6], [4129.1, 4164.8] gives 0.93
